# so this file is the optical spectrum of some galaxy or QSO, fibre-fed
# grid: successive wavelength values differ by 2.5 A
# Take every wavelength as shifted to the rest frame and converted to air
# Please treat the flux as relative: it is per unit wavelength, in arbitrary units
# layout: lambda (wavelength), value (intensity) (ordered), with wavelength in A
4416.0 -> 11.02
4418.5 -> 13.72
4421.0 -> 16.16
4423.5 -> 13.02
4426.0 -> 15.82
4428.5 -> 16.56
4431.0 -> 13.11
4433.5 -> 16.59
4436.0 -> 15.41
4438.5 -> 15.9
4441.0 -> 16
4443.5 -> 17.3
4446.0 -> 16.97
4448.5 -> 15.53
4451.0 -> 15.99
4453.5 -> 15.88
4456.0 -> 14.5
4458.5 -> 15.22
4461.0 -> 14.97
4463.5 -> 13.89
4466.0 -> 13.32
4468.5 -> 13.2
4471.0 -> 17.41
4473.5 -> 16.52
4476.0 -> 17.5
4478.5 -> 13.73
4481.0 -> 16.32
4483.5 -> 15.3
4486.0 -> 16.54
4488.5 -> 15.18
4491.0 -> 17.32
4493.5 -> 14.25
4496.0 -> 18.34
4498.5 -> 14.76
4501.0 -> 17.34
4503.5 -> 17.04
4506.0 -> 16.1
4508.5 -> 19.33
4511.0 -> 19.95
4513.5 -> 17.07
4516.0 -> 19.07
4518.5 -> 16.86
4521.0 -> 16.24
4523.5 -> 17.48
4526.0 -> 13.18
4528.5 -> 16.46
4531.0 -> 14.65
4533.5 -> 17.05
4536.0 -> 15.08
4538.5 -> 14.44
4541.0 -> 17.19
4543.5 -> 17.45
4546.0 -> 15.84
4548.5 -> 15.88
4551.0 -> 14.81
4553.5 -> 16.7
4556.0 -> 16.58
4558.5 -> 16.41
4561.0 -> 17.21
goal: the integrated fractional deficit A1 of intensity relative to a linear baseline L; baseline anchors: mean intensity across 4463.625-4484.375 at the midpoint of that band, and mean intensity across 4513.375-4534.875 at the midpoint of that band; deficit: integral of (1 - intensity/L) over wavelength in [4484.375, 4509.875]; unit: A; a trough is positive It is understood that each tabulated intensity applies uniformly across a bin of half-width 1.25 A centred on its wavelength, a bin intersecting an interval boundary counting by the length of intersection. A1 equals -1.3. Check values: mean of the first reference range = 15.3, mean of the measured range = 16.6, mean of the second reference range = 16.4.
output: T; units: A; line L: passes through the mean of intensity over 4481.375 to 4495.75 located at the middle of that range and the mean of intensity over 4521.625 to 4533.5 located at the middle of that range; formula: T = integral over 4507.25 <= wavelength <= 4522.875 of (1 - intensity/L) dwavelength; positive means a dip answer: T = -2.3 A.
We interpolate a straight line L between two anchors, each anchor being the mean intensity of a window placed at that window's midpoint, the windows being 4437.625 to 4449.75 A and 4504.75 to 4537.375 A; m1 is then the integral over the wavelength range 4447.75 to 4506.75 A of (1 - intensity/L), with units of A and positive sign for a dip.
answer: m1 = 3.1 A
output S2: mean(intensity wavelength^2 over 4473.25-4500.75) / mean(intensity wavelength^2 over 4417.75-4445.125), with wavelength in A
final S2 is 1.06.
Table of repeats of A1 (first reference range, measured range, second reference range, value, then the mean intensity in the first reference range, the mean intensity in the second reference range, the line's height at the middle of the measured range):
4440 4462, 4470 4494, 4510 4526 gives 0.72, 15.8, 17.4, 16.5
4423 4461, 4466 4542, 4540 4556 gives -1.34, 15.6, 16.3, 16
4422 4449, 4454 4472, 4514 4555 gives 1.31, 15.7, 16.2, 15.8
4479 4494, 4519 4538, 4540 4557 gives 0.51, 15.8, 16.3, 16.2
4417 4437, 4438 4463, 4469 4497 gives -0.50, 15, 16.1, 15.5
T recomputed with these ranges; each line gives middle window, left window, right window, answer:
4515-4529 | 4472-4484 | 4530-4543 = -0.6 A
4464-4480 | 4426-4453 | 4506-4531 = 1.2 A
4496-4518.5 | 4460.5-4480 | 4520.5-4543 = -3.0 A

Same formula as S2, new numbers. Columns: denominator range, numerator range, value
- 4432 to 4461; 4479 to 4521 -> 1.09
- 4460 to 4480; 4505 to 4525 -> 1.20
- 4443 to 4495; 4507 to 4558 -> 1.10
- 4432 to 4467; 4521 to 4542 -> 1.05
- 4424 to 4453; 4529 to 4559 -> 1.06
